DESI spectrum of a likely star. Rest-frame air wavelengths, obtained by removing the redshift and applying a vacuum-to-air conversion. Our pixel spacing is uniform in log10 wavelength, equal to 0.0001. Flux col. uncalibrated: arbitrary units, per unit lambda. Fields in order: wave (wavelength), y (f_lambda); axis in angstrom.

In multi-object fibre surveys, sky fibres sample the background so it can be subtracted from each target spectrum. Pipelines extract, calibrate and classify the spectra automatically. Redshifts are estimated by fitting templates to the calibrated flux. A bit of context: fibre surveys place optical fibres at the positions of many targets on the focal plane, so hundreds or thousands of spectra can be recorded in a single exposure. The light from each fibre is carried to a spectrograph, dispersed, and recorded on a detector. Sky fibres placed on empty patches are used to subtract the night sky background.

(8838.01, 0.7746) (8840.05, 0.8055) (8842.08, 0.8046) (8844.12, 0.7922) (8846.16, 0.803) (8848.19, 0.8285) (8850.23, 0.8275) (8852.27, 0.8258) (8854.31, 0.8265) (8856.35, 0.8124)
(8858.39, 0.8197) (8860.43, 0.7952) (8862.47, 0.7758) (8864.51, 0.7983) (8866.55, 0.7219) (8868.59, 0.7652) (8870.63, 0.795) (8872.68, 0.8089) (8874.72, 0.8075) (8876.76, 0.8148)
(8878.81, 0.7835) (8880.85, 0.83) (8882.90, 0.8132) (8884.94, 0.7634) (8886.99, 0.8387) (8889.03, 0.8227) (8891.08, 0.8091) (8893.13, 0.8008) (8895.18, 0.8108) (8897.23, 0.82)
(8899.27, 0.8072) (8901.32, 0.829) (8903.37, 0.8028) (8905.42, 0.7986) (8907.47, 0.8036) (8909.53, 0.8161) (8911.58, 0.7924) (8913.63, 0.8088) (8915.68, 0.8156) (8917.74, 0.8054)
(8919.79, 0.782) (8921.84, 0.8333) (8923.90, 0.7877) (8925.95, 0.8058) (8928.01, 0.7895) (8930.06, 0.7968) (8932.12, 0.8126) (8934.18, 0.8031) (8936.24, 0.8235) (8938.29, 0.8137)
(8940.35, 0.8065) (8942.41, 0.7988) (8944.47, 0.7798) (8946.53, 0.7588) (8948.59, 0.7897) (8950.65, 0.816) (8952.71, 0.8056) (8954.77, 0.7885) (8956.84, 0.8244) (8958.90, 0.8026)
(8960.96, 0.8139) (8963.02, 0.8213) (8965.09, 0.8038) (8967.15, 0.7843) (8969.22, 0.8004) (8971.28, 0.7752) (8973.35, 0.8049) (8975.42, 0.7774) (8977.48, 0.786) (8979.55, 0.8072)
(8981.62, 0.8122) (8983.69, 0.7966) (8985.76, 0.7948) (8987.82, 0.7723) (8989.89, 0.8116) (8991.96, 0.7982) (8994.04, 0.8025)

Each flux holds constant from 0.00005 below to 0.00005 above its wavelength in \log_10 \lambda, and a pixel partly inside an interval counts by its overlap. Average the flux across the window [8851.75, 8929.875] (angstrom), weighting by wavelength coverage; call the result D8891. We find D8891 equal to 0.803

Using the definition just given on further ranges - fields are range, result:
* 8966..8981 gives 0.791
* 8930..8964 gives 0.803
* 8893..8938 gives 0.807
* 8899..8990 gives 0.801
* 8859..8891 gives 0.796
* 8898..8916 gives 0.808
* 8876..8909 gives 0.809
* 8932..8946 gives 0.803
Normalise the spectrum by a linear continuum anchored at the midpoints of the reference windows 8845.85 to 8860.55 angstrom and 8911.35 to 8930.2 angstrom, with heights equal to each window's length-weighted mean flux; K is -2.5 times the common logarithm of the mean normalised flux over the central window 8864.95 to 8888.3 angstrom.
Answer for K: 0.02 mag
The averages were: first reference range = 0.819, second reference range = 0.803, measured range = 0.795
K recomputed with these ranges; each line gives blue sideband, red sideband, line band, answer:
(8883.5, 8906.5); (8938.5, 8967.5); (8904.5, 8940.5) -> 0.000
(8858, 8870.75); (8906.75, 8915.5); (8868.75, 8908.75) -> -0.019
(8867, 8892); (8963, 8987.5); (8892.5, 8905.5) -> -0.014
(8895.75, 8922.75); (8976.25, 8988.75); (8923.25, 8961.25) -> 0.003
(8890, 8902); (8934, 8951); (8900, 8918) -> 0.001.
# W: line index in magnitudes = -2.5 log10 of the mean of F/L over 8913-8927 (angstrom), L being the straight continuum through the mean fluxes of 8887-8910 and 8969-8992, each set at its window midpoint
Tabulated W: 0.00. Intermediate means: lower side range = 0.812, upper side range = 0.795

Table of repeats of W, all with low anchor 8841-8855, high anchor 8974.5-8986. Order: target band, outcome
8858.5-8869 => 0.05 mag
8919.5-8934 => 0.00 mag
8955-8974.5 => -0.01 mag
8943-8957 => 0.01 mag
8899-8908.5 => 0.00 mag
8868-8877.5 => 0.02 mag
